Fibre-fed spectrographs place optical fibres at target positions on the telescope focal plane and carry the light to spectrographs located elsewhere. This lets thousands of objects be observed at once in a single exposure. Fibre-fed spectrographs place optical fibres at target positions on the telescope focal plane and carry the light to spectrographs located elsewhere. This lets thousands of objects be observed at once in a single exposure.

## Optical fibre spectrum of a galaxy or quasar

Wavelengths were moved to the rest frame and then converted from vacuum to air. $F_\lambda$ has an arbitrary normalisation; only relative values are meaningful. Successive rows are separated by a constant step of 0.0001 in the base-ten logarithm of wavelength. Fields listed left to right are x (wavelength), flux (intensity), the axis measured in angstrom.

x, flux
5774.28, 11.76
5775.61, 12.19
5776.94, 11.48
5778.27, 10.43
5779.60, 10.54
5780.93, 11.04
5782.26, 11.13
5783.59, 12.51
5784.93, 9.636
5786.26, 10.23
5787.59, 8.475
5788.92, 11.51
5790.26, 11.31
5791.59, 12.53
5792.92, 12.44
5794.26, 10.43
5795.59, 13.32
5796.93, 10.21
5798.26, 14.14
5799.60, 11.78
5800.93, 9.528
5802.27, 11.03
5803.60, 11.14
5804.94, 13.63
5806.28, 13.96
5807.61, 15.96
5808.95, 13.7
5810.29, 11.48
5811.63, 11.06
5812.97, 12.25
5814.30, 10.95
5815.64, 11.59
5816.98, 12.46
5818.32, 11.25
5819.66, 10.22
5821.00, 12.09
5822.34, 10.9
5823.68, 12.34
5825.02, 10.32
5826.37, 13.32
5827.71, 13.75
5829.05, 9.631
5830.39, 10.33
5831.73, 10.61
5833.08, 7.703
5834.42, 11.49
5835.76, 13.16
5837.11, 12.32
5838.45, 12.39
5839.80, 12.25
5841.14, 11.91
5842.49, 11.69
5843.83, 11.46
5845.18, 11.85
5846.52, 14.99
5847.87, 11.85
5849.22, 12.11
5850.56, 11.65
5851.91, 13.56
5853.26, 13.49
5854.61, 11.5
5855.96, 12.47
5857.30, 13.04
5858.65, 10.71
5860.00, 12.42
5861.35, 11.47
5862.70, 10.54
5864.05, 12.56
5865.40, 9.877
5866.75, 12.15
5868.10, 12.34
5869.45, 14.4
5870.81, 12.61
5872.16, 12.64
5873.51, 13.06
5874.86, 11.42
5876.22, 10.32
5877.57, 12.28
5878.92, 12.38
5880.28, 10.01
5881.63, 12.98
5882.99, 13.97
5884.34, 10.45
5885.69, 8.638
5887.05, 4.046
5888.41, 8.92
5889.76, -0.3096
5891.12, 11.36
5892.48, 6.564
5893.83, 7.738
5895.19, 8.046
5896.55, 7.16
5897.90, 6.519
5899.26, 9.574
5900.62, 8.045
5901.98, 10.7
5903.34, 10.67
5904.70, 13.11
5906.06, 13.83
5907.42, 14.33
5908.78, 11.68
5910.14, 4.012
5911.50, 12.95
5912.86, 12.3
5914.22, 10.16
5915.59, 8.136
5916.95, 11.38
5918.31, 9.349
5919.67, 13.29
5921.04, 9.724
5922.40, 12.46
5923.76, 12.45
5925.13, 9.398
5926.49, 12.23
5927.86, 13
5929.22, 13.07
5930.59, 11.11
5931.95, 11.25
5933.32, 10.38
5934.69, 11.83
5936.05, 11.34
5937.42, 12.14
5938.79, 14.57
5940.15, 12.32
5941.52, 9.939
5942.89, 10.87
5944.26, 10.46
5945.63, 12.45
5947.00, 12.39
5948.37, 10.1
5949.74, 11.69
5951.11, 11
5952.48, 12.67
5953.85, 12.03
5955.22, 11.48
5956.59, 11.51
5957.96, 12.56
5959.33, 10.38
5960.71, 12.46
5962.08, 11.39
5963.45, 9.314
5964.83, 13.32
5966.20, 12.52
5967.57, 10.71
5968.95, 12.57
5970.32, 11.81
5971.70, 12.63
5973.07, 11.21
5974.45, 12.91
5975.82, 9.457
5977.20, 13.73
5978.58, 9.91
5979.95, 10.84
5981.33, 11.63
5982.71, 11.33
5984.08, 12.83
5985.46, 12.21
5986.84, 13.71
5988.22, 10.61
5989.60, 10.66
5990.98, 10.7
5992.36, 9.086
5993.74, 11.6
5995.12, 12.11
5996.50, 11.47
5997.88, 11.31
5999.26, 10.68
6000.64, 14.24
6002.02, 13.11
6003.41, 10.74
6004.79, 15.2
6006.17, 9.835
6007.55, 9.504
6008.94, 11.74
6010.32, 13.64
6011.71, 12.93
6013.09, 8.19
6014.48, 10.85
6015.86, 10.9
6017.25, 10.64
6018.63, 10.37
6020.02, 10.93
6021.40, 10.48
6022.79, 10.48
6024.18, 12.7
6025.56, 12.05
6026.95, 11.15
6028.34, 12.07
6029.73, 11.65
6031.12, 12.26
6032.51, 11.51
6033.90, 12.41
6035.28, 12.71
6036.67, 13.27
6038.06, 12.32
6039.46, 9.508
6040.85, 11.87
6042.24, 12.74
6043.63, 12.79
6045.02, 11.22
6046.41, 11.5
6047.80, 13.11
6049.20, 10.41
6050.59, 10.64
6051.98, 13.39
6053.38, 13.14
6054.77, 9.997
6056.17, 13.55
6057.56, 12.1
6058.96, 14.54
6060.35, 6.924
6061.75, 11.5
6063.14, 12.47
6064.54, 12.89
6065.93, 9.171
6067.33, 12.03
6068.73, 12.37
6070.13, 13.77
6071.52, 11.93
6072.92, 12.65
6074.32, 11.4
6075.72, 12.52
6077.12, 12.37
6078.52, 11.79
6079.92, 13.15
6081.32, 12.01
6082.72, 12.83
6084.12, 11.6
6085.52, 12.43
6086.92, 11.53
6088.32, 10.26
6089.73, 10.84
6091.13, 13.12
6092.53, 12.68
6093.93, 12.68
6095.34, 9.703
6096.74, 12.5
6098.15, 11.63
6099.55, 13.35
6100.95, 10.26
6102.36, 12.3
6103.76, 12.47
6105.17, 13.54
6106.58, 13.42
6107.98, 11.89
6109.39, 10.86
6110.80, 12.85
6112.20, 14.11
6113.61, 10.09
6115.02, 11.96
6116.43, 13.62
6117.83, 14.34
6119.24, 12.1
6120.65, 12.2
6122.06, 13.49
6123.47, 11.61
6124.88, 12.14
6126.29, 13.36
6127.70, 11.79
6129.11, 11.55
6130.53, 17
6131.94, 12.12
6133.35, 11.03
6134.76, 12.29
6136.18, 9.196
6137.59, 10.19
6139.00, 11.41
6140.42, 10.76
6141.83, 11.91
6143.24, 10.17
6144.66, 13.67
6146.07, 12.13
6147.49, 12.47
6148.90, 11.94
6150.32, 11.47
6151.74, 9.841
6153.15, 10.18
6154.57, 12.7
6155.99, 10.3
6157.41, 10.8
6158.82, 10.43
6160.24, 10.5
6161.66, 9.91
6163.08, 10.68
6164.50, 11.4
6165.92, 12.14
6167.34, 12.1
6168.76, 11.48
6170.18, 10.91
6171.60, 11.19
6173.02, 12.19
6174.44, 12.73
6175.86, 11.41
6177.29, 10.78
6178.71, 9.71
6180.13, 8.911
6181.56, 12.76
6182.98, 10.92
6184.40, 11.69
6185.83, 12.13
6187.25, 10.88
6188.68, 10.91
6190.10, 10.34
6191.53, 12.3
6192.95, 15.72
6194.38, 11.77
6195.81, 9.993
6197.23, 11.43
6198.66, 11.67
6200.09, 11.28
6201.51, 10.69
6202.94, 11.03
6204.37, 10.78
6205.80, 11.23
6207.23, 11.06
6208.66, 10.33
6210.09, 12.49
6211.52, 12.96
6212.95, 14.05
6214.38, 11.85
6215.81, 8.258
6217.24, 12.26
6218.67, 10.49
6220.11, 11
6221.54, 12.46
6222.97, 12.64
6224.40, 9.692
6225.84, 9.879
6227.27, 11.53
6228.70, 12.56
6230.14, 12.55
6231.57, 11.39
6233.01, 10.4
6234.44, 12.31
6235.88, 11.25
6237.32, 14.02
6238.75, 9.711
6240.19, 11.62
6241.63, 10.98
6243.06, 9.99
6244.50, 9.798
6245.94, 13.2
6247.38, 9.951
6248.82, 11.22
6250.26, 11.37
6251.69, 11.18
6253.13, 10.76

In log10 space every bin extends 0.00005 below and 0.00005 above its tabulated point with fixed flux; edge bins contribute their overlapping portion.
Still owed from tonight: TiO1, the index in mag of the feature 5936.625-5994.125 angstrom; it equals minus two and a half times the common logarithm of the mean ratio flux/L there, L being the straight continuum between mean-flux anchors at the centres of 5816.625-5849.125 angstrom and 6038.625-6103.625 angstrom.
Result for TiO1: 0.02 mag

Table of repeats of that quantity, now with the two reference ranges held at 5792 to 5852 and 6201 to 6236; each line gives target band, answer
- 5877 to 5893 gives 0.264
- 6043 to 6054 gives -0.036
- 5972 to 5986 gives 0.007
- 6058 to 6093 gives -0.033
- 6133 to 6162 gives 0.036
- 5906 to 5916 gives 0.094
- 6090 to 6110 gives -0.054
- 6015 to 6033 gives 0.032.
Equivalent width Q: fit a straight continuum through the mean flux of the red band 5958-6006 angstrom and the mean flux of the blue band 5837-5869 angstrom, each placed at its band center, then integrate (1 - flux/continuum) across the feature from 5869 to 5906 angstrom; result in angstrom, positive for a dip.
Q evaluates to 6.40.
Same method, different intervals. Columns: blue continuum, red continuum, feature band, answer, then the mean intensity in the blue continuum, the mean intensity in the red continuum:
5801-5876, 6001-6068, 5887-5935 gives 7.2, 12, 11.7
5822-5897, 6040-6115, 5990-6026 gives 1.2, 11.1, 12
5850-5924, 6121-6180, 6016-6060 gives -2.4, 10.7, 11.5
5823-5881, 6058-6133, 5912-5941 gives 1.2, 11.9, 12.2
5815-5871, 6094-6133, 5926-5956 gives 0.8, 11.9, 12.4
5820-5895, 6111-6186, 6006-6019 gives 0.6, 11.2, 11.7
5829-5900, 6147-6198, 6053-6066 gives -0.6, 10.9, 11.3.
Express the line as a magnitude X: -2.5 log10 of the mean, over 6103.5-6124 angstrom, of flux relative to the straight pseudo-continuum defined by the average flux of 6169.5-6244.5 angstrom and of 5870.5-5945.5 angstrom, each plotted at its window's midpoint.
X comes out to -0.13 mag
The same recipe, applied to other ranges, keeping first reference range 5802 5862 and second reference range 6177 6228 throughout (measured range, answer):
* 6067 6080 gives -0.07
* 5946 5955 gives 0.01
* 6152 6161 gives 0.06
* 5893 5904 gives 0.36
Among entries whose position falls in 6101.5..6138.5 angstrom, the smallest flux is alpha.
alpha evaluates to 9.196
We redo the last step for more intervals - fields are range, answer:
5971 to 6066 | 6.924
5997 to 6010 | 9.504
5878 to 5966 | -0.3096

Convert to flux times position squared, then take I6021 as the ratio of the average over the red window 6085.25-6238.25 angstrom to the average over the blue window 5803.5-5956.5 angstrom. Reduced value 1.13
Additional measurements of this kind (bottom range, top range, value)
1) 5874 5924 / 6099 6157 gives 1.30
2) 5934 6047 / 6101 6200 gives 1.06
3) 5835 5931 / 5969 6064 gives 1.10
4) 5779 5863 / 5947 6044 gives 1.05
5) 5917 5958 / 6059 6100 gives 1.07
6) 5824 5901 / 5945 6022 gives 1.10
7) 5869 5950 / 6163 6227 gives 1.17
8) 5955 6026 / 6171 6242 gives 1.07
